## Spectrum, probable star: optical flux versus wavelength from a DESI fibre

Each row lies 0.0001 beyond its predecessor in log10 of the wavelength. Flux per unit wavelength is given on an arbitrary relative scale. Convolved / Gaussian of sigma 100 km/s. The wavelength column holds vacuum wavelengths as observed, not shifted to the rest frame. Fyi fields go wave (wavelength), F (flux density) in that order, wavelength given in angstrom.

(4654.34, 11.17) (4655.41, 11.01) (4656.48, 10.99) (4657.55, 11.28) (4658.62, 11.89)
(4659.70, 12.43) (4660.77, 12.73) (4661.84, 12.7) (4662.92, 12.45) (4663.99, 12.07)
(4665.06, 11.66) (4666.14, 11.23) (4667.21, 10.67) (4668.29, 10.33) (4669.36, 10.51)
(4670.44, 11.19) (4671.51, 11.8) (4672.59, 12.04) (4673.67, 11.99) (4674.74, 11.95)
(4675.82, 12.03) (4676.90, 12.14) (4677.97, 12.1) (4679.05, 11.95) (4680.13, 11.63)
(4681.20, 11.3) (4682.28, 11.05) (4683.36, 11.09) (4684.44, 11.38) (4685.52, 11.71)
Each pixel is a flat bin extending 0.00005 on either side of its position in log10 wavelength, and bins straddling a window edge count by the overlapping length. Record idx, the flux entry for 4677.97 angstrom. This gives 12.1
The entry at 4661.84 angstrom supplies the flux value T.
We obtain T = 12.7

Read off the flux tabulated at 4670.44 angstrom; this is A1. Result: 11.19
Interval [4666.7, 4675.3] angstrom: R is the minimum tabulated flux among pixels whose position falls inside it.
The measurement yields 10.33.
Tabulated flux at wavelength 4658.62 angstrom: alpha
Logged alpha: 11.89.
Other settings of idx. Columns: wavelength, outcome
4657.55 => 11.28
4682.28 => 11.05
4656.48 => 10.99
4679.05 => 11.95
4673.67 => 11.99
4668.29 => 10.33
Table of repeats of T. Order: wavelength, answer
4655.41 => 11.01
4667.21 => 10.67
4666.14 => 11.23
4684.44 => 11.38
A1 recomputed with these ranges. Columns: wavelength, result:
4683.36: 11.09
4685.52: 11.71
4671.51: 11.8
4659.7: 12.43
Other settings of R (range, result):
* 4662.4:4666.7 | 11.23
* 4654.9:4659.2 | 10.99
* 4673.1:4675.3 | 11.95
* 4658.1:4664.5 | 11.89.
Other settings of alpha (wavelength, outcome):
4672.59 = 12.04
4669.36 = 10.51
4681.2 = 11.3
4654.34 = 11.17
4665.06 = 11.66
